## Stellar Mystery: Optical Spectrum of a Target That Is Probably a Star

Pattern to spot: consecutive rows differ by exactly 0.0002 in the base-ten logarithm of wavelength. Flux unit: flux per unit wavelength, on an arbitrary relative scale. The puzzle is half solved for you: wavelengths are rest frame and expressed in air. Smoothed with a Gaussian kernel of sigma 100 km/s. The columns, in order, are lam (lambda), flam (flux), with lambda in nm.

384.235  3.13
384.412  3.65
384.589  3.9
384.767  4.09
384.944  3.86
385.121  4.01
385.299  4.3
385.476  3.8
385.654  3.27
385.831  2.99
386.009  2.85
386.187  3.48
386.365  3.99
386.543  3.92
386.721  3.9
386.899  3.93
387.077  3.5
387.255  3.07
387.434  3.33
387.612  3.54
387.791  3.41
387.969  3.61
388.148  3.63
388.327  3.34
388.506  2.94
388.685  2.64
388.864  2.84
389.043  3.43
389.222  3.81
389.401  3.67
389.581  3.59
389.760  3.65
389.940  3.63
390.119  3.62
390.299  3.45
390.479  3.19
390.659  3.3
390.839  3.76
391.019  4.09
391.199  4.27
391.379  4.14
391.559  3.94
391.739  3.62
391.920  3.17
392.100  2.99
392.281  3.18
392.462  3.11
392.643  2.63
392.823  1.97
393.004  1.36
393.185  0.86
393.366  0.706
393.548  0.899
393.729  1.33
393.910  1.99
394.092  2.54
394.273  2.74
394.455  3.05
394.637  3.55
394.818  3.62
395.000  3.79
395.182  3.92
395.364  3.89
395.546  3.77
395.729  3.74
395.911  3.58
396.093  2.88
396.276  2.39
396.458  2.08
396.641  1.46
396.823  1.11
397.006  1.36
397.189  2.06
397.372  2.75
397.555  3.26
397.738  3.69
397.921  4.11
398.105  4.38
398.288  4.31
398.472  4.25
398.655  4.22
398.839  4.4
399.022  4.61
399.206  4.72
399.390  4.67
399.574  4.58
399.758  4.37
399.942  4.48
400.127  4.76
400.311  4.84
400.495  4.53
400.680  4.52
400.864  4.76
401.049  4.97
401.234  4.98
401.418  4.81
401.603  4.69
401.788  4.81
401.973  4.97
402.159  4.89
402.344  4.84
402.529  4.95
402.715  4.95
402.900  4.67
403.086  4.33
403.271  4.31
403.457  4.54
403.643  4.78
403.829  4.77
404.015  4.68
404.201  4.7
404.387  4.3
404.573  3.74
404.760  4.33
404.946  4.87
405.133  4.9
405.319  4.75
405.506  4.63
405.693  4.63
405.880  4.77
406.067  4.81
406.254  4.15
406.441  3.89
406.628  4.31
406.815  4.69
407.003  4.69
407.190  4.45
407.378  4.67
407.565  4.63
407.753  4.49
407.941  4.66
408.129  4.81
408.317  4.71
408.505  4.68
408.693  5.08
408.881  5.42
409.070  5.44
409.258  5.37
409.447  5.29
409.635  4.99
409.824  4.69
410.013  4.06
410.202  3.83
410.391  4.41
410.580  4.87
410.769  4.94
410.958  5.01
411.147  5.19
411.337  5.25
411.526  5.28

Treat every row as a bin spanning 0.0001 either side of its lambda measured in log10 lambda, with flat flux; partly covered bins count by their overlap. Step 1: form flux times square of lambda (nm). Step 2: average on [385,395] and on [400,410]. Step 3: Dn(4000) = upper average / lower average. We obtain 1.60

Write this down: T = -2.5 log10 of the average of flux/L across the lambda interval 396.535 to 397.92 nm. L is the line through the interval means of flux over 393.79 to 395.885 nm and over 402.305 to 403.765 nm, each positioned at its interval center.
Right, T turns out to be 0.50 mag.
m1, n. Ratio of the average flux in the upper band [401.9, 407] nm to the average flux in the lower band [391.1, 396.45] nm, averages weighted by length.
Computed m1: 1.60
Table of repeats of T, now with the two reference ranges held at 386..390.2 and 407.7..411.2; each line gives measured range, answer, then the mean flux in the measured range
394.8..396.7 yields 0.230 mag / 3.2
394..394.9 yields 0.248 mag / 3.09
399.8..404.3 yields -0.086 mag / 4.73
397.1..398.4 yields 0.165 mag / 3.52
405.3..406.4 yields 0.008 mag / 4.58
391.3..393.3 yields 0.321 mag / 2.78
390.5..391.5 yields -0.057 mag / 3.86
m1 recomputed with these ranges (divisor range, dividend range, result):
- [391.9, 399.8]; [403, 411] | 1.53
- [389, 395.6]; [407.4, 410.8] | 1.56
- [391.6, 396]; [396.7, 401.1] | 1.43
